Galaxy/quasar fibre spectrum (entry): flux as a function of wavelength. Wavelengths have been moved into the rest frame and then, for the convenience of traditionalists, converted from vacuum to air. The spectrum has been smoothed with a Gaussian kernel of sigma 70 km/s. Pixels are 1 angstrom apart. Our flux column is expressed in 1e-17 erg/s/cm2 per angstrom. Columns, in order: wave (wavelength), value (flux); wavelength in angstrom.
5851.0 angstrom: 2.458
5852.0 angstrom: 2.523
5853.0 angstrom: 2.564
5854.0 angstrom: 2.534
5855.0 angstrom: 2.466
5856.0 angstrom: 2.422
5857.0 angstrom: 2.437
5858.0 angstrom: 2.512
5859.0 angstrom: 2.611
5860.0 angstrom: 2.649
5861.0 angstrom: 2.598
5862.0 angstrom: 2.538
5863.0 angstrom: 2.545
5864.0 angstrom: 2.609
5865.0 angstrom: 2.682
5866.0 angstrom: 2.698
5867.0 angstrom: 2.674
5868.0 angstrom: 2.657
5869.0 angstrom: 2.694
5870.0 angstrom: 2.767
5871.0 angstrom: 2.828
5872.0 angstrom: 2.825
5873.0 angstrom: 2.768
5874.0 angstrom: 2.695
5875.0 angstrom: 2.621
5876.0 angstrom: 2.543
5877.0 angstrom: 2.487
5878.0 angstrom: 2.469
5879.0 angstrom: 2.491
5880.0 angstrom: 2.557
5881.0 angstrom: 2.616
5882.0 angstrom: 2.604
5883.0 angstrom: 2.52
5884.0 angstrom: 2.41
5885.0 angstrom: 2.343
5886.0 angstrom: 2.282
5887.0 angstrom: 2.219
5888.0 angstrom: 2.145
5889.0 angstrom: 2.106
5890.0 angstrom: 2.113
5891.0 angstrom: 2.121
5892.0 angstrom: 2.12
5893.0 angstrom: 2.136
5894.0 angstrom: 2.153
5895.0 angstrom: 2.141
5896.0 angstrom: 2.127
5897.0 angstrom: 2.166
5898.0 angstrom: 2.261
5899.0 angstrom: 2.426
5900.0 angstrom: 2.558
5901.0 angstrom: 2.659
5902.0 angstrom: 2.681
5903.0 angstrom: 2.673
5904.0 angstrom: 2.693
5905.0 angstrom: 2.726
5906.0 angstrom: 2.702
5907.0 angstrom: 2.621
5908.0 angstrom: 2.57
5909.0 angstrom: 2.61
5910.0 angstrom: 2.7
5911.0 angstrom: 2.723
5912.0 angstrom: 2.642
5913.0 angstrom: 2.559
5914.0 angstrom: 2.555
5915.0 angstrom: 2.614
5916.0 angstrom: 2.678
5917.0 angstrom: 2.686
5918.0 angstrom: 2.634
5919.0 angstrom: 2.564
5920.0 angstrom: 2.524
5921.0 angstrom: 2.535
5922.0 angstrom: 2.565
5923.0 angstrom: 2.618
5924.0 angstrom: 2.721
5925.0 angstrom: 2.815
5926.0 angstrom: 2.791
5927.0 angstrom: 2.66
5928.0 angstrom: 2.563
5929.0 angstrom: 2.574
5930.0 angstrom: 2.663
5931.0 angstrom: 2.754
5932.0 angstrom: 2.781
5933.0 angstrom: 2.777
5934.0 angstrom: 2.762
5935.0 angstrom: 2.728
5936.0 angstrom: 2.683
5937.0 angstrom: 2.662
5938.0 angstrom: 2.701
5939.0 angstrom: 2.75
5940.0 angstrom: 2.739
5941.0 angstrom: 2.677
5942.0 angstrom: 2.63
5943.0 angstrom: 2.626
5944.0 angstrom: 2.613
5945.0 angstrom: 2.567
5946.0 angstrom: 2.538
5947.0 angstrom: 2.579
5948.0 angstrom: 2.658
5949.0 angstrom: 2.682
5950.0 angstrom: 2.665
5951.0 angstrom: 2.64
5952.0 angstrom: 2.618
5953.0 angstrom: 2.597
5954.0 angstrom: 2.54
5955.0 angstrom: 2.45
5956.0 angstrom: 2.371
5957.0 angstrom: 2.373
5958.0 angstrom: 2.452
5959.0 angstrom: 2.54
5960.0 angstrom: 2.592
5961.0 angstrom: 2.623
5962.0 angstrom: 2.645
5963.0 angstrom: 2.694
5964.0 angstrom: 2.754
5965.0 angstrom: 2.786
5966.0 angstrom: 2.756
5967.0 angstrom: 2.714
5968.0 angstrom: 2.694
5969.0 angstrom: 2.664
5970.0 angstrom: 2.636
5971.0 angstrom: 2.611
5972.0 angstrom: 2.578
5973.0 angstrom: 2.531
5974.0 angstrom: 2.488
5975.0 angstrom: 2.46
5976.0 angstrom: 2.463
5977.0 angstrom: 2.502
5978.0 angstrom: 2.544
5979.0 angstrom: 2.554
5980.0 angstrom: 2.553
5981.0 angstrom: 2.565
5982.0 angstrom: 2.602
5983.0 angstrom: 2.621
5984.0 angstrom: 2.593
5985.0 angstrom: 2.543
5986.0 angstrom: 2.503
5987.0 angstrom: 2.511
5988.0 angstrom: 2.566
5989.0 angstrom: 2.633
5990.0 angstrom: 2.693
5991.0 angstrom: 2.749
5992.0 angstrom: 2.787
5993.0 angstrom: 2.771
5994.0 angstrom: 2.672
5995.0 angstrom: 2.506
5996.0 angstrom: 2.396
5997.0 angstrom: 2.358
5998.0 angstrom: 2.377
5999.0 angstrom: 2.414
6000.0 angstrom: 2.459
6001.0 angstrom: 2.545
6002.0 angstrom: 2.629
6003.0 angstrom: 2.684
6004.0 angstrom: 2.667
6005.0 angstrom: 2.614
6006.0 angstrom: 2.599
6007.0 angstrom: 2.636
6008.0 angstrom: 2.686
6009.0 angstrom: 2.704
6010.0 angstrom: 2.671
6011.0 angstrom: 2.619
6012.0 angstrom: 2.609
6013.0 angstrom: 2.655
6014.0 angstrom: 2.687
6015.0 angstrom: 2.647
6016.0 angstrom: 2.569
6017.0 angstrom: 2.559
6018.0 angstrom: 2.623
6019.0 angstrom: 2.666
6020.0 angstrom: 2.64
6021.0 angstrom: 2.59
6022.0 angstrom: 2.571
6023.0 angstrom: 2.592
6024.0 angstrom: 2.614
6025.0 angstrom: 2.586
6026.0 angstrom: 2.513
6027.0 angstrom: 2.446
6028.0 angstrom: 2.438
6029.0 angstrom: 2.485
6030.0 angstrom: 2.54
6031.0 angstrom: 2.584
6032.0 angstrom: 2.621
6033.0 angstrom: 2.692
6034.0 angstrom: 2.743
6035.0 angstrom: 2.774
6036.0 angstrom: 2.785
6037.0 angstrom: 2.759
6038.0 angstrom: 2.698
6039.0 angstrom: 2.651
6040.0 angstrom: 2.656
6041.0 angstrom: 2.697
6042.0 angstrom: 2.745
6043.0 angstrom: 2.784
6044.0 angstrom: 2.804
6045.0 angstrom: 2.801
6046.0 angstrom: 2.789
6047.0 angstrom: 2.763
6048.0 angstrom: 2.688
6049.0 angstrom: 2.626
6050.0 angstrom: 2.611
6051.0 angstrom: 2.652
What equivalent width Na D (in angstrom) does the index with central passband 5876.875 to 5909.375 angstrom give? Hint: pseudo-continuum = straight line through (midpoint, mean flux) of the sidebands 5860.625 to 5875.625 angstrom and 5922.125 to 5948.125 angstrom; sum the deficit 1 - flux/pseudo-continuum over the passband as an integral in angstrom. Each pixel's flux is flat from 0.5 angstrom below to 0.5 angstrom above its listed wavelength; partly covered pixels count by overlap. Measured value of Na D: 3.3 angstrom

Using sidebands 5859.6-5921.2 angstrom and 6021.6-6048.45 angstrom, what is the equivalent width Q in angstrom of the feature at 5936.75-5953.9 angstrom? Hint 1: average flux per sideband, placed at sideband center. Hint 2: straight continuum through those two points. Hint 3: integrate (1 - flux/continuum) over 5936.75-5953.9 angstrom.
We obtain -0.4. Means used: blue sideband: 2.52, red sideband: 2.66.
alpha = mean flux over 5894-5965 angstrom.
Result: 2.6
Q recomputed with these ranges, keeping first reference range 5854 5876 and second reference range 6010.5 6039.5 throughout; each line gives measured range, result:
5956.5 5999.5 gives 0.6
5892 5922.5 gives 1.2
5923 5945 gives -0.6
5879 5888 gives 0.7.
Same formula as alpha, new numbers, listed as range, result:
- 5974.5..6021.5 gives 2.59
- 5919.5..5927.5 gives 2.65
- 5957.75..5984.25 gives 2.6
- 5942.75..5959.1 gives 2.56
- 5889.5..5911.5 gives 2.44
